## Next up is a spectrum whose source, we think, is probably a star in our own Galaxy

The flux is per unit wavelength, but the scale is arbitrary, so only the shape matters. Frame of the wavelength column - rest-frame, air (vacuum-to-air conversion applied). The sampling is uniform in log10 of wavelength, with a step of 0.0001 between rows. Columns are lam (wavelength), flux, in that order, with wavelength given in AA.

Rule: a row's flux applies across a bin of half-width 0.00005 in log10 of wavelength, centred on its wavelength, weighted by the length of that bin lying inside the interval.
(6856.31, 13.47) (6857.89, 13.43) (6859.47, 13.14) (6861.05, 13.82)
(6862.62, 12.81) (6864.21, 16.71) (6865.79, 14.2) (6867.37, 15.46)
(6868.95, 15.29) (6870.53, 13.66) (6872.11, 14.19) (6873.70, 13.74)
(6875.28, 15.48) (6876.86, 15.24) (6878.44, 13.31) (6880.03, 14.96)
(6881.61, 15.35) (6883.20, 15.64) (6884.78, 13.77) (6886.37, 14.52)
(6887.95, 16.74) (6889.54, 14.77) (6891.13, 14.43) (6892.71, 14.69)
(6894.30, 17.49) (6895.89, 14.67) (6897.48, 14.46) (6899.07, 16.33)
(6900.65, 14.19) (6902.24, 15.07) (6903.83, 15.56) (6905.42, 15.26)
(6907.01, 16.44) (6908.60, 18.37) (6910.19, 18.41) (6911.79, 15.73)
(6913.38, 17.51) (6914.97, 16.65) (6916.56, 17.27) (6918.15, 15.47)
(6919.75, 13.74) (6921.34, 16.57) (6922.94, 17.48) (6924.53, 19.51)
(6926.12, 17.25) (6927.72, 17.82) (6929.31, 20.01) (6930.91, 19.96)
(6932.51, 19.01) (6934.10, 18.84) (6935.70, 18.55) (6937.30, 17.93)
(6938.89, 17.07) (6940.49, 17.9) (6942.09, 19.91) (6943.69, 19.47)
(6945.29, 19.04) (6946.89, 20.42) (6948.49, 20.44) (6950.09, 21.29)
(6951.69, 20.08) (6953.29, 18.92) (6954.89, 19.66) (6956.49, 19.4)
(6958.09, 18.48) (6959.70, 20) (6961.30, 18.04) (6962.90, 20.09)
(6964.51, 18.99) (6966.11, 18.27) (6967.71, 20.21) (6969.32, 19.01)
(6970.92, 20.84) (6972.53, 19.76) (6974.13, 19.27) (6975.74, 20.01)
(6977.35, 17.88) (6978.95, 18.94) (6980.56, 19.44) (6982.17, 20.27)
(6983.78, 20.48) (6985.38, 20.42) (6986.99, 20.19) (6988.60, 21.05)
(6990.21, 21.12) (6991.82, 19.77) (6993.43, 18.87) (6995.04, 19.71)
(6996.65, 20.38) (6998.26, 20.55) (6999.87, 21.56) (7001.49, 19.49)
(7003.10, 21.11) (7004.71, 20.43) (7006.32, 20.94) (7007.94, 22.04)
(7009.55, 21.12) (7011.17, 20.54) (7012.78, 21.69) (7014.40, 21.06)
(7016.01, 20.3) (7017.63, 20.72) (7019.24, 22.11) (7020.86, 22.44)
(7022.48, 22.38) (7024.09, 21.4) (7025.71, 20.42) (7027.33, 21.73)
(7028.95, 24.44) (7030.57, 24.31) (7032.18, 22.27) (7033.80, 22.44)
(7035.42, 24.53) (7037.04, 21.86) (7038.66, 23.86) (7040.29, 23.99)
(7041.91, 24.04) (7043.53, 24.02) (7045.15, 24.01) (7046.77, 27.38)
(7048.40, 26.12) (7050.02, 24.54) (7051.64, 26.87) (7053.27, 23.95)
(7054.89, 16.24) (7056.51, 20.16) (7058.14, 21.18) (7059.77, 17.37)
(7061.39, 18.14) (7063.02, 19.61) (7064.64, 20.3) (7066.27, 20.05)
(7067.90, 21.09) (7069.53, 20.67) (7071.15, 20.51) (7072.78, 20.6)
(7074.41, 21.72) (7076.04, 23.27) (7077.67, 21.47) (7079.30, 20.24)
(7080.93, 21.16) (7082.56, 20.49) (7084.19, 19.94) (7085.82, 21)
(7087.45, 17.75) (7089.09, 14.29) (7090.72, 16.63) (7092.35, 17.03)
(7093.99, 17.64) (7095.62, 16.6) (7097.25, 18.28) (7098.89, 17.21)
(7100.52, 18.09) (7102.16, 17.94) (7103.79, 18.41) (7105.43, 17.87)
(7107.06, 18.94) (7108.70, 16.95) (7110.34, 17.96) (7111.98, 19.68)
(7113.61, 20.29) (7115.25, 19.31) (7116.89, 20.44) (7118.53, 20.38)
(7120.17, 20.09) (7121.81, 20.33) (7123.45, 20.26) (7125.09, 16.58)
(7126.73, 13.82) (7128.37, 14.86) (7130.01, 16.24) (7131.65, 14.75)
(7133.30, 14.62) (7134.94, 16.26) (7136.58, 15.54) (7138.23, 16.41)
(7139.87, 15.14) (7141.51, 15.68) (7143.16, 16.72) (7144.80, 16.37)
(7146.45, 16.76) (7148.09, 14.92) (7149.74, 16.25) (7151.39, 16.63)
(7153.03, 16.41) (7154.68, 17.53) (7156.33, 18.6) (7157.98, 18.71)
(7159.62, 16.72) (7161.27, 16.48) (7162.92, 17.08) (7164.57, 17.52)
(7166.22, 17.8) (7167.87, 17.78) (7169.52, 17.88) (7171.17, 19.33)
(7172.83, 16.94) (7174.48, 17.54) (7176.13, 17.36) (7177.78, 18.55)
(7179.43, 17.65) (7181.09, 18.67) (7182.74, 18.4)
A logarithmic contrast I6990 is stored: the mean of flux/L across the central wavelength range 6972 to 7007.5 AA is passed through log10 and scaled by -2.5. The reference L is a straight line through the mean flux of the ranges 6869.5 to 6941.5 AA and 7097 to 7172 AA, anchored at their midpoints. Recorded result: -0.20 mag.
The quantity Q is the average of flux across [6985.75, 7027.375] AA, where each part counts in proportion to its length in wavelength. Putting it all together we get 20.9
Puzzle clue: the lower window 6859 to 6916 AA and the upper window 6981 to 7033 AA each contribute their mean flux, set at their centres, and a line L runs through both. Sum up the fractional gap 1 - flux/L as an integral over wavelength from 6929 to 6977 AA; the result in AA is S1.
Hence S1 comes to -2.36 AA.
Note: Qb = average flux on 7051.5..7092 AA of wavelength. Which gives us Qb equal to 20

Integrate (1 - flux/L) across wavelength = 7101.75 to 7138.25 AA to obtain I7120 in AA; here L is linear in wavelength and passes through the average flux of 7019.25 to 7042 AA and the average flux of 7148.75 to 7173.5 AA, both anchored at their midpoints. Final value 2.6 AA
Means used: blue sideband 22.8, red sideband 17.4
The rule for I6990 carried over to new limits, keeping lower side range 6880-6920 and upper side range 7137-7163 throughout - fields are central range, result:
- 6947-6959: -0.24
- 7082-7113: -0.10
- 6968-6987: -0.23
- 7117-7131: -0.09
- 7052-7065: -0.21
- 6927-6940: -0.18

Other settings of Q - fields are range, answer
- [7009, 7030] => 21.6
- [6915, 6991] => 19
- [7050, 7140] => 18.9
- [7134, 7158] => 16.4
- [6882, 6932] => 16.3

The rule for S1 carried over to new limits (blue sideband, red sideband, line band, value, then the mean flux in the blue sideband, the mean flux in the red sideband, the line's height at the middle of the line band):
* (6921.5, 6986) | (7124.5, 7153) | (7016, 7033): -4.0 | 19.2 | 15.8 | 17.9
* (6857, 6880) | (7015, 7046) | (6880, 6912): 0.4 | 14.3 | 22.7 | 15.8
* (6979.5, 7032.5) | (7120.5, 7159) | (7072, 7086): -1.9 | 21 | 16.5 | 18.6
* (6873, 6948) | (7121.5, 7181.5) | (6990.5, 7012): -4.8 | 16.7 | 16.9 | 16.8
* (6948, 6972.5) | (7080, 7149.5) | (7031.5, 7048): -4.8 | 19.6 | 17.6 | 18.6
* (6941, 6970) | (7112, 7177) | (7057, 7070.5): -1.2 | 19.5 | 17.3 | 18.2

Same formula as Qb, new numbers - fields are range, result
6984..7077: 21.6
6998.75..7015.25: 21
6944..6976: 19.6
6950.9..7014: 20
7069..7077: 21.4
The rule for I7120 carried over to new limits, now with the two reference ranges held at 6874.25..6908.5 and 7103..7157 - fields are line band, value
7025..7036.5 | -4.5 AA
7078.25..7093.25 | -1.6 AA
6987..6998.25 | -2.9 AA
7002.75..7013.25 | -3.2 AA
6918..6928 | -0.9 AA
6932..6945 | -2.5 AA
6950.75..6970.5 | -4.4 AA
